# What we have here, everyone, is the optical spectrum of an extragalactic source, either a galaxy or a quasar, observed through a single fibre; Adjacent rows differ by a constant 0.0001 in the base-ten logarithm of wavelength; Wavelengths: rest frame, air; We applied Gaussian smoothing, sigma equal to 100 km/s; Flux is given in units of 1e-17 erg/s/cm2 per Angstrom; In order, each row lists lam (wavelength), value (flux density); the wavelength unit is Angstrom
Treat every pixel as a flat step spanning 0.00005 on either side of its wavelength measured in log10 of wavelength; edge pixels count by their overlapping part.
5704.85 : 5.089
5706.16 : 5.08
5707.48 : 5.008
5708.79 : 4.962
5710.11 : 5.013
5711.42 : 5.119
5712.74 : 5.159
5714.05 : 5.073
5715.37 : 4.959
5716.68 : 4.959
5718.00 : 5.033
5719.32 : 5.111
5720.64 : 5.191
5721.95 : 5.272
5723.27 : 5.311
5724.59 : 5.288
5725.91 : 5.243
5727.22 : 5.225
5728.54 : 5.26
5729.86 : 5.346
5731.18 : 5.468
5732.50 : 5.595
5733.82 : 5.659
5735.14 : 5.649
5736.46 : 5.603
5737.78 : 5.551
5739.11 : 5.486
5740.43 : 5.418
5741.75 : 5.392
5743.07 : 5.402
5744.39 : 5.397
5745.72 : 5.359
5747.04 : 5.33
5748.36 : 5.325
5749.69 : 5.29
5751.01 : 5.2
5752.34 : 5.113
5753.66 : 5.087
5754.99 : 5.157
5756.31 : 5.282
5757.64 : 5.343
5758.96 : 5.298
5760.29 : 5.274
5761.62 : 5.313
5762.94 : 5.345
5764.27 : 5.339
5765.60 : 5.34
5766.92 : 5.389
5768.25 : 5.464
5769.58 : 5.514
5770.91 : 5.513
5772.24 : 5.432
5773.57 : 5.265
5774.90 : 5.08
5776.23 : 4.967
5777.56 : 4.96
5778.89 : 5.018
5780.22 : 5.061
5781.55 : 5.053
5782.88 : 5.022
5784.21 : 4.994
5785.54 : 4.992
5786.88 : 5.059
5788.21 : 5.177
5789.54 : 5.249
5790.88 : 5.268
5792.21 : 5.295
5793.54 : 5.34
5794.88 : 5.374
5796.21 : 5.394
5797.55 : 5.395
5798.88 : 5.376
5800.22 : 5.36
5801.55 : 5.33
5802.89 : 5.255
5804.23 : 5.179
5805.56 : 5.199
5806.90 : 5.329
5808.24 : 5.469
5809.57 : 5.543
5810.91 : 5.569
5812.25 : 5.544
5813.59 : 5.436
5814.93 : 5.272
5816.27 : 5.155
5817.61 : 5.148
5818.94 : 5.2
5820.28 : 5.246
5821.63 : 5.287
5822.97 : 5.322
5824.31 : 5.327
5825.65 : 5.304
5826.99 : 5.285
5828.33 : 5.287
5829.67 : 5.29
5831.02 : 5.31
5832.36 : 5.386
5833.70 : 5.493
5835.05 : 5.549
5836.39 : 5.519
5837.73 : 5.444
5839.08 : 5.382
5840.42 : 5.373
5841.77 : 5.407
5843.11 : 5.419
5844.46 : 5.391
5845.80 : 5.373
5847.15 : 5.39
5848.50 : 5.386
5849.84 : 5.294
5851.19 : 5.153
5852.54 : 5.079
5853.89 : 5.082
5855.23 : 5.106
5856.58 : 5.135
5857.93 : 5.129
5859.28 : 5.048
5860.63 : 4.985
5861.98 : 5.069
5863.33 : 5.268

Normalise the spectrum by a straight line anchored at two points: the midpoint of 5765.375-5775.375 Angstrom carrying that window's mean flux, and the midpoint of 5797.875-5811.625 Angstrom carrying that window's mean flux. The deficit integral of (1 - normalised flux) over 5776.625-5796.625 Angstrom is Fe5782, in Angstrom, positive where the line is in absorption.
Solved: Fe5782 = 0.8 Angstrom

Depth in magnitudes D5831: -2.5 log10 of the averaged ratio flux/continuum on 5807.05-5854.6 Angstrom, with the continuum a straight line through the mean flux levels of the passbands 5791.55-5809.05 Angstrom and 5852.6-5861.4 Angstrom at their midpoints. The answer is -0.03 mag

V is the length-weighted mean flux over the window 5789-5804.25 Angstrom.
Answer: 5.32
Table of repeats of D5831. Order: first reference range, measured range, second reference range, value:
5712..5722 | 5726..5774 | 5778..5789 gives -0.06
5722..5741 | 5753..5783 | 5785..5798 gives 0.02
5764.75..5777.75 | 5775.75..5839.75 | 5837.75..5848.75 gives 0.01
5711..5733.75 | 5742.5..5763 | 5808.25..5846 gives 0.00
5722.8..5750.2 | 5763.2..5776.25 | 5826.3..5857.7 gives 0.01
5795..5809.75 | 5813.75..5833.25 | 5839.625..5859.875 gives 0.00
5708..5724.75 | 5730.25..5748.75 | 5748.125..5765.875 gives -0.06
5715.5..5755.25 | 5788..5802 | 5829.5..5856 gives 0.00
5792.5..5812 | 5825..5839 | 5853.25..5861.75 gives -0.04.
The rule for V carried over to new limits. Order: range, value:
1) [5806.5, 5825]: 5.35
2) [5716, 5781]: 5.3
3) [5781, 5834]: 5.29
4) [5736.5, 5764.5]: 5.32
